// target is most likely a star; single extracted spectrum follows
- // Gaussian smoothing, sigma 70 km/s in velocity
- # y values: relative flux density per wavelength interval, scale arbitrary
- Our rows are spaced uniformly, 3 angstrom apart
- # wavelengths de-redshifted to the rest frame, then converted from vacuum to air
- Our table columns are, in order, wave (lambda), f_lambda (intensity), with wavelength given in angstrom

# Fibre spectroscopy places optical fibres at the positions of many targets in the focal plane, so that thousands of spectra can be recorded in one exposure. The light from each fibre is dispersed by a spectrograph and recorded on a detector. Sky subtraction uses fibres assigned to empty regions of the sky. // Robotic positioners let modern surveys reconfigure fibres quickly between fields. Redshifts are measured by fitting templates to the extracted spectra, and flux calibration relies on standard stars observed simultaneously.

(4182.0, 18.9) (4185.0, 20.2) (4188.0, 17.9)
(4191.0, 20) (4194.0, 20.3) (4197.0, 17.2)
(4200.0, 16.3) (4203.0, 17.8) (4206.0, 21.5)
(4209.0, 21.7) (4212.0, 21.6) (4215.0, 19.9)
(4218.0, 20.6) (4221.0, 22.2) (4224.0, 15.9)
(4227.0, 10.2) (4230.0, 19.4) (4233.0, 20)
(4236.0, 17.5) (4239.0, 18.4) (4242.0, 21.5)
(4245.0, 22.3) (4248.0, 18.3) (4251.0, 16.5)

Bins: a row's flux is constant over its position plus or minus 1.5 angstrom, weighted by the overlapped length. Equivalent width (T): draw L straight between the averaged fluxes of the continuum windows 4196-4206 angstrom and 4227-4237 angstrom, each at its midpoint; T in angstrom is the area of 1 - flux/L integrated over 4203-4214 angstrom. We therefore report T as -2.02 angstrom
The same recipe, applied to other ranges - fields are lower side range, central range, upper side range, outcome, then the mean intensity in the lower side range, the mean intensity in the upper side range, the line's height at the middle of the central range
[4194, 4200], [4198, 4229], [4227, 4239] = -1.71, 17.8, 17.8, 17.8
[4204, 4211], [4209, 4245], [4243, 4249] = 3.17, 21.3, 20.6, 20.9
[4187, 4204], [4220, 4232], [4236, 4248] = 1.60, 18.3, 20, 19.4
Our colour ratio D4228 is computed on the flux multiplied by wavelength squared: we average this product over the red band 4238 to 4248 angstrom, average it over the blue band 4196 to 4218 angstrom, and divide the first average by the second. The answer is 1.07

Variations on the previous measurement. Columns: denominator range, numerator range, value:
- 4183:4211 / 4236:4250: 1.05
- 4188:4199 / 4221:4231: 0.86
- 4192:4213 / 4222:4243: 0.92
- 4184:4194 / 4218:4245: 0.97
